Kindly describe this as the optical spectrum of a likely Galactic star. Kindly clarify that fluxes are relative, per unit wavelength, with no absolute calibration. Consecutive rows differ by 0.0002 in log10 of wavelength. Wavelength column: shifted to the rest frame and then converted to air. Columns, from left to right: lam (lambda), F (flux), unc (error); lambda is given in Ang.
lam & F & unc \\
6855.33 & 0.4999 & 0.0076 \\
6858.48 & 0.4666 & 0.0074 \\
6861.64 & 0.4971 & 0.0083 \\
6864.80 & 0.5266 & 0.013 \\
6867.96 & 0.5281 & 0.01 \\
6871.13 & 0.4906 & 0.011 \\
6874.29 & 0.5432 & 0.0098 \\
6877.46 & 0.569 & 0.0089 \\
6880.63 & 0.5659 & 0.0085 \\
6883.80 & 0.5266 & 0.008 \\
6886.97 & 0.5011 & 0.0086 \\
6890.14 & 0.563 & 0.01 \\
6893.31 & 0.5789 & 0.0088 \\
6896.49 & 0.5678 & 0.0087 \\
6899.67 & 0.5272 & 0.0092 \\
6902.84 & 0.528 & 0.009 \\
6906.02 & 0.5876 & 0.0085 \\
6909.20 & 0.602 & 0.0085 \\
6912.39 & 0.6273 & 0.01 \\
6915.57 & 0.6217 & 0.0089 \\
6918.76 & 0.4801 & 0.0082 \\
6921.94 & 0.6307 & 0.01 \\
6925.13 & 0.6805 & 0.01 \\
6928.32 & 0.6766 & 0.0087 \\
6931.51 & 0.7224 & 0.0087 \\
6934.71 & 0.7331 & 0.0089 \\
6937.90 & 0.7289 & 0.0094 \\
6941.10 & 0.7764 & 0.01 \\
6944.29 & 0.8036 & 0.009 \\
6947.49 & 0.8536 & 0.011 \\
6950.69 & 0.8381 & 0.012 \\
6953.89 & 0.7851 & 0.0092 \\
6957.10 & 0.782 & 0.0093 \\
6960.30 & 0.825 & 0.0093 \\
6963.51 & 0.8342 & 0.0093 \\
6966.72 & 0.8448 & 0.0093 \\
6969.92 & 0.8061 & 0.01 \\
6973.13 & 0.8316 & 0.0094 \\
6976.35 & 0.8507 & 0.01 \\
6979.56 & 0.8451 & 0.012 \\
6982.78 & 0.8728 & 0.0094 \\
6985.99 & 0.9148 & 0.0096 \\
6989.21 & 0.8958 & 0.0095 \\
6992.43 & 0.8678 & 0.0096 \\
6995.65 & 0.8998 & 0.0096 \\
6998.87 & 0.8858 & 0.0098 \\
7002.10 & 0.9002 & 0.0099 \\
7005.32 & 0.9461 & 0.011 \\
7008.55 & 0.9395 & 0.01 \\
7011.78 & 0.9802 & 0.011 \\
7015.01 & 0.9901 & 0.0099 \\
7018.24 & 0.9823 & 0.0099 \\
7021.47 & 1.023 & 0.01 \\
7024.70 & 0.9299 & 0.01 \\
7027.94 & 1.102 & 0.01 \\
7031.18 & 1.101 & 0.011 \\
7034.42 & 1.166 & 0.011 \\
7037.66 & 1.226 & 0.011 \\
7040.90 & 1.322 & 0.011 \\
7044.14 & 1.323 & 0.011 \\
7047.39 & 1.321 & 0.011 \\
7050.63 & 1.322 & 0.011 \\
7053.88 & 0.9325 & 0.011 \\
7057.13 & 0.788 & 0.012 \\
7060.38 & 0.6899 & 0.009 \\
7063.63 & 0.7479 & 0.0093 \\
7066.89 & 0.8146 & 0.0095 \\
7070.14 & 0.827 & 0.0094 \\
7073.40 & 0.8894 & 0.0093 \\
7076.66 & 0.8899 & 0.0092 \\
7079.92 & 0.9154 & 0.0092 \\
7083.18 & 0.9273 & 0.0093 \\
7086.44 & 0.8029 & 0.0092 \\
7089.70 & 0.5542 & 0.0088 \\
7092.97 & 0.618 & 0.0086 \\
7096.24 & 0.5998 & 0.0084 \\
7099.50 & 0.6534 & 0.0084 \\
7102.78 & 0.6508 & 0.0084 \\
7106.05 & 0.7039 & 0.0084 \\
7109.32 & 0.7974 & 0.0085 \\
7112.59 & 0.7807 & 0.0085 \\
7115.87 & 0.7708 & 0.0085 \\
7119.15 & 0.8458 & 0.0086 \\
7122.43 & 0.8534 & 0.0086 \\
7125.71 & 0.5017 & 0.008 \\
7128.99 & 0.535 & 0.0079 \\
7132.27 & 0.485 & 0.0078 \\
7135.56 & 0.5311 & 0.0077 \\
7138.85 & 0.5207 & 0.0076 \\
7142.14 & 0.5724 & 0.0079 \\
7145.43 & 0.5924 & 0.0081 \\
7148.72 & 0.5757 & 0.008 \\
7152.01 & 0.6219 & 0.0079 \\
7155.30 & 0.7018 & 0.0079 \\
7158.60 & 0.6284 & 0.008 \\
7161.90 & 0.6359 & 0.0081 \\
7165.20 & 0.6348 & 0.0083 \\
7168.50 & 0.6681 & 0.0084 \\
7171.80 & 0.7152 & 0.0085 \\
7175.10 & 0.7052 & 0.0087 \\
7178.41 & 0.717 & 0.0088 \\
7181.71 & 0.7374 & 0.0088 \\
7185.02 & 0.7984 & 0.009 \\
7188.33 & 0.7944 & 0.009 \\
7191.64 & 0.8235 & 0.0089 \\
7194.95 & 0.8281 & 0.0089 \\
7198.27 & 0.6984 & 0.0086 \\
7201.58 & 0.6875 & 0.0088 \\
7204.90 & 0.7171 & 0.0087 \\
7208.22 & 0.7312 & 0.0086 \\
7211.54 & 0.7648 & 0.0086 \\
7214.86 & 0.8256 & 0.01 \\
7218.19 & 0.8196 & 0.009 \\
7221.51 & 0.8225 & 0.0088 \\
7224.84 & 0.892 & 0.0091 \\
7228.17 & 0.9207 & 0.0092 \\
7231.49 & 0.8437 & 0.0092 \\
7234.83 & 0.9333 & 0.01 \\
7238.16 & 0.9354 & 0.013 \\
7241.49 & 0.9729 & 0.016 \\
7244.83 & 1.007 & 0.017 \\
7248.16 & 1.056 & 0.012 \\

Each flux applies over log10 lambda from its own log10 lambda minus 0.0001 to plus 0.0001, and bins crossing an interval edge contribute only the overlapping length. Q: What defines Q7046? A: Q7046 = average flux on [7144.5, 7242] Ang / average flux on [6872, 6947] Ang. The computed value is 1.23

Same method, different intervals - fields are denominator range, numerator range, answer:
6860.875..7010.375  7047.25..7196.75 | 1.03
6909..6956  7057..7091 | 1.14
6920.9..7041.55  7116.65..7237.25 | 0.81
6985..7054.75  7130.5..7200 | 0.64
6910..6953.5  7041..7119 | 1.20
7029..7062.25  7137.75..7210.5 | 0.62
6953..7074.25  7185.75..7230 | 0.84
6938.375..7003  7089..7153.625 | 0.76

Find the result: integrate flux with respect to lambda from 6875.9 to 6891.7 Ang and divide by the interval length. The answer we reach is 0.545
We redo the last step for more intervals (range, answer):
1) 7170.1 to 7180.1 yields 0.713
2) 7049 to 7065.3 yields 0.896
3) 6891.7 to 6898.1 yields 0.573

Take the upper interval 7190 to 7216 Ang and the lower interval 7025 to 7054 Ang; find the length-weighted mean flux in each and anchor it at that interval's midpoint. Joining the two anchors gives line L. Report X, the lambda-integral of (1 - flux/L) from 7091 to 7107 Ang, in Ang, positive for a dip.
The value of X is 6.1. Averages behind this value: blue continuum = 1.2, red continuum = 0.758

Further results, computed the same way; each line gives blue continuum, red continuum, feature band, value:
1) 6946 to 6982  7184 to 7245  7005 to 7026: -3.7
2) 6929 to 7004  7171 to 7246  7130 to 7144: 4.9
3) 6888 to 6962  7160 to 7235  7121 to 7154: 7.4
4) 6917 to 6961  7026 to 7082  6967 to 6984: -0.3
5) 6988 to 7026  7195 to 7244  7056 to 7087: 2.5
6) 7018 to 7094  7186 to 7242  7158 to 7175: 4.0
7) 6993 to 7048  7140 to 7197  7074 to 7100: 4.0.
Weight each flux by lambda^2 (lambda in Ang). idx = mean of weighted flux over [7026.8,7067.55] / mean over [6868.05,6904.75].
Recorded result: 2.07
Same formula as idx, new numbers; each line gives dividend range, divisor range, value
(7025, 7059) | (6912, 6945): 1.75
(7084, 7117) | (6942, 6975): 0.89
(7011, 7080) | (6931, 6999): 1.25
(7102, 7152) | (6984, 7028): 0.71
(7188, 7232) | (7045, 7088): 0.90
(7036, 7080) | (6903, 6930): 1.71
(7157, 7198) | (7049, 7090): 0.86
